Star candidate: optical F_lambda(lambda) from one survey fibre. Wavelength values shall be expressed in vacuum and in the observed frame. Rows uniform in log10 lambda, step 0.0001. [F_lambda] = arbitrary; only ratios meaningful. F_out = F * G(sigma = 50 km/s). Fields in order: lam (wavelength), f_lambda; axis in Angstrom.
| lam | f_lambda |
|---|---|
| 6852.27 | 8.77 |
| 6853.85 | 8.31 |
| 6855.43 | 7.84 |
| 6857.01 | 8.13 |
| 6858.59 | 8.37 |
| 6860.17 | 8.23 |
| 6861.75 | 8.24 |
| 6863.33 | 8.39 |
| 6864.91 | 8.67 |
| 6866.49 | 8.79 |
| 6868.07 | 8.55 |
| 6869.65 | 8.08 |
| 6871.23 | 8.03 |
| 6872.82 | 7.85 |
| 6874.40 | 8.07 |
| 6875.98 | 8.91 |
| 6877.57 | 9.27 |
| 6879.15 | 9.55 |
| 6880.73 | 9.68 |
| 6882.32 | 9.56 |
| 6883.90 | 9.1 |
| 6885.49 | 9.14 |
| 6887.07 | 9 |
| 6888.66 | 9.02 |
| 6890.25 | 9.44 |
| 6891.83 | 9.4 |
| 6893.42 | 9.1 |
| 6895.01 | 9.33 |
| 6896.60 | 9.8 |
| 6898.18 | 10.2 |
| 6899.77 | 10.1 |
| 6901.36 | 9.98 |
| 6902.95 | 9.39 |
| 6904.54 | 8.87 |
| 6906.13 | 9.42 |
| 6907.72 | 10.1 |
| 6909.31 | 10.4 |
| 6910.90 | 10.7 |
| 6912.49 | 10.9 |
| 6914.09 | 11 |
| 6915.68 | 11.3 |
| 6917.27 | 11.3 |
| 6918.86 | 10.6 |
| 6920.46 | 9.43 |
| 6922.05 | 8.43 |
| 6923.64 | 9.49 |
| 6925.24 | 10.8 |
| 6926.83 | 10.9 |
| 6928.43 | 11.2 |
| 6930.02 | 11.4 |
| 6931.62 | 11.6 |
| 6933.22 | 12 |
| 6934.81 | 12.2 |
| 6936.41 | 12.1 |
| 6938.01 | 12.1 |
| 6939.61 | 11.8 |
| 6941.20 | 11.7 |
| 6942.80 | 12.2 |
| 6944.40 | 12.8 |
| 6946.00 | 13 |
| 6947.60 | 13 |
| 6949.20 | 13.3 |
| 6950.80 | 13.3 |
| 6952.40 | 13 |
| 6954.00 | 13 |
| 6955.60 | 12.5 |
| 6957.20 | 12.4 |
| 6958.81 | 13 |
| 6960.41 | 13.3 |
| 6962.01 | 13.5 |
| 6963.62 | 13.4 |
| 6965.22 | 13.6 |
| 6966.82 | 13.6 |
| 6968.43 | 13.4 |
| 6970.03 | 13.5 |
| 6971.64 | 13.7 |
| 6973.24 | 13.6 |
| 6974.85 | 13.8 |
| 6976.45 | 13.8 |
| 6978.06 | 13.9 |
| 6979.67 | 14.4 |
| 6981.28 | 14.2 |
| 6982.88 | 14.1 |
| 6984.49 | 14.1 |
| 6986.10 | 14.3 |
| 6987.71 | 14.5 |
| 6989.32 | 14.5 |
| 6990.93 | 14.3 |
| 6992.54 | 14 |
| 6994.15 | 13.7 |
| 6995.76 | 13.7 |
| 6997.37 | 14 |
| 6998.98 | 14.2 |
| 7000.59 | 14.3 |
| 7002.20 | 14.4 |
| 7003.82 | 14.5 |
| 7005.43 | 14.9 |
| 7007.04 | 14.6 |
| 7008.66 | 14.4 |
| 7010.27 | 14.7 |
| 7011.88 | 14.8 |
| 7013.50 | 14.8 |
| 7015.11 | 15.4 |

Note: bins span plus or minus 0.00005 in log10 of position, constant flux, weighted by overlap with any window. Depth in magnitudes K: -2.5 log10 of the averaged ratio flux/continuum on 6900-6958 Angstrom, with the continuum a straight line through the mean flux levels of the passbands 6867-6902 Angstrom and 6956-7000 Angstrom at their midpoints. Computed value 0.01 mag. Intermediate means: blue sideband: 9.14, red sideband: 13.8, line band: 11.3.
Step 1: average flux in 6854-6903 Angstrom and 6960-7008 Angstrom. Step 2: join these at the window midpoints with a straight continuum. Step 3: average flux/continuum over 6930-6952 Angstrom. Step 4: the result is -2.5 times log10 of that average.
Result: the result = -0.04 mag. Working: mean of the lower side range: 8.93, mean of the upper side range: 14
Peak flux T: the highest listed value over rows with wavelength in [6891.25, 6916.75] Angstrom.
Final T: 11.3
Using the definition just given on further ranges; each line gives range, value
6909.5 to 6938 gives 12.2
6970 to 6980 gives 14.4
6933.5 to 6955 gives 13.3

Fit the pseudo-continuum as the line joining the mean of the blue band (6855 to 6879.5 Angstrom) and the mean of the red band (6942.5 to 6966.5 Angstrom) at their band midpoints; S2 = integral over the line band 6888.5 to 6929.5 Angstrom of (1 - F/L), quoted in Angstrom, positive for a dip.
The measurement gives 2.2 Angstrom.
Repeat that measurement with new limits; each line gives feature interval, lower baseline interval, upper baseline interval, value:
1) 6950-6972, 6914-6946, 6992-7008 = -1.1 Angstrom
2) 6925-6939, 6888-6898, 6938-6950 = 0.2 Angstrom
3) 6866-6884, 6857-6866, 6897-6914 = 0.2 Angstrom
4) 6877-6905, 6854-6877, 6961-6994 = 0.3 Angstrom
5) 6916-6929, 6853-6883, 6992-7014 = 0.7 Angstrom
